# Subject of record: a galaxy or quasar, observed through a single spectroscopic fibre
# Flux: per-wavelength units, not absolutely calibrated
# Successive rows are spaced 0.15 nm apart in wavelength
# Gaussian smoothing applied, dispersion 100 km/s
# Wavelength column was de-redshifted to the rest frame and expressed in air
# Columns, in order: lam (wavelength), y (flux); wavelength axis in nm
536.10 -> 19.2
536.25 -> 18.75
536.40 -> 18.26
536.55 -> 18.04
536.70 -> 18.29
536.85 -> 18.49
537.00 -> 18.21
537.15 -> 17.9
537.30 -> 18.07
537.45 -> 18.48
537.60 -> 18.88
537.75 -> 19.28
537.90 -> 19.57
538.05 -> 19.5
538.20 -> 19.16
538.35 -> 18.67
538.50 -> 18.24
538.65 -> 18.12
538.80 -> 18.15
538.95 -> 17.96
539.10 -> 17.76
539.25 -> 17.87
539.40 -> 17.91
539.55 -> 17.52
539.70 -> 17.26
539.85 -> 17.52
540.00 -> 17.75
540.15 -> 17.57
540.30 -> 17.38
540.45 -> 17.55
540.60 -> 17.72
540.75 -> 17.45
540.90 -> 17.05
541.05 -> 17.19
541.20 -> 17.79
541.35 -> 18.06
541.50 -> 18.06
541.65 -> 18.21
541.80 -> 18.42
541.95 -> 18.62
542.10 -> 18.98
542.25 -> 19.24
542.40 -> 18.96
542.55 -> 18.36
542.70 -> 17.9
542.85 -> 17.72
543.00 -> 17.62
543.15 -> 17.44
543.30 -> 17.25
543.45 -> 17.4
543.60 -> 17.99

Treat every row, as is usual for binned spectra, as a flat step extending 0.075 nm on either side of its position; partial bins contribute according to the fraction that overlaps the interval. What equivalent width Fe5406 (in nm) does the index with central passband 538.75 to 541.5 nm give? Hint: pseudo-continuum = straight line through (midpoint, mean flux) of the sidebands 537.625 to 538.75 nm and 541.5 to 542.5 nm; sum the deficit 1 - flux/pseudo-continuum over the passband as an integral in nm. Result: 0.168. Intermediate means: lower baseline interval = 18.9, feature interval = 17.6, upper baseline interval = 18.7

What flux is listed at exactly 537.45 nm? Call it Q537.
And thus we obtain 18.48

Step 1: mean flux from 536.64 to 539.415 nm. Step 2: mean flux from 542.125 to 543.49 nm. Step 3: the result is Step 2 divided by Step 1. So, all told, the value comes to 1.0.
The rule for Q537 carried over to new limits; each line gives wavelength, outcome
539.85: 17.52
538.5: 18.24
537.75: 19.28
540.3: 17.38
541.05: 17.19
